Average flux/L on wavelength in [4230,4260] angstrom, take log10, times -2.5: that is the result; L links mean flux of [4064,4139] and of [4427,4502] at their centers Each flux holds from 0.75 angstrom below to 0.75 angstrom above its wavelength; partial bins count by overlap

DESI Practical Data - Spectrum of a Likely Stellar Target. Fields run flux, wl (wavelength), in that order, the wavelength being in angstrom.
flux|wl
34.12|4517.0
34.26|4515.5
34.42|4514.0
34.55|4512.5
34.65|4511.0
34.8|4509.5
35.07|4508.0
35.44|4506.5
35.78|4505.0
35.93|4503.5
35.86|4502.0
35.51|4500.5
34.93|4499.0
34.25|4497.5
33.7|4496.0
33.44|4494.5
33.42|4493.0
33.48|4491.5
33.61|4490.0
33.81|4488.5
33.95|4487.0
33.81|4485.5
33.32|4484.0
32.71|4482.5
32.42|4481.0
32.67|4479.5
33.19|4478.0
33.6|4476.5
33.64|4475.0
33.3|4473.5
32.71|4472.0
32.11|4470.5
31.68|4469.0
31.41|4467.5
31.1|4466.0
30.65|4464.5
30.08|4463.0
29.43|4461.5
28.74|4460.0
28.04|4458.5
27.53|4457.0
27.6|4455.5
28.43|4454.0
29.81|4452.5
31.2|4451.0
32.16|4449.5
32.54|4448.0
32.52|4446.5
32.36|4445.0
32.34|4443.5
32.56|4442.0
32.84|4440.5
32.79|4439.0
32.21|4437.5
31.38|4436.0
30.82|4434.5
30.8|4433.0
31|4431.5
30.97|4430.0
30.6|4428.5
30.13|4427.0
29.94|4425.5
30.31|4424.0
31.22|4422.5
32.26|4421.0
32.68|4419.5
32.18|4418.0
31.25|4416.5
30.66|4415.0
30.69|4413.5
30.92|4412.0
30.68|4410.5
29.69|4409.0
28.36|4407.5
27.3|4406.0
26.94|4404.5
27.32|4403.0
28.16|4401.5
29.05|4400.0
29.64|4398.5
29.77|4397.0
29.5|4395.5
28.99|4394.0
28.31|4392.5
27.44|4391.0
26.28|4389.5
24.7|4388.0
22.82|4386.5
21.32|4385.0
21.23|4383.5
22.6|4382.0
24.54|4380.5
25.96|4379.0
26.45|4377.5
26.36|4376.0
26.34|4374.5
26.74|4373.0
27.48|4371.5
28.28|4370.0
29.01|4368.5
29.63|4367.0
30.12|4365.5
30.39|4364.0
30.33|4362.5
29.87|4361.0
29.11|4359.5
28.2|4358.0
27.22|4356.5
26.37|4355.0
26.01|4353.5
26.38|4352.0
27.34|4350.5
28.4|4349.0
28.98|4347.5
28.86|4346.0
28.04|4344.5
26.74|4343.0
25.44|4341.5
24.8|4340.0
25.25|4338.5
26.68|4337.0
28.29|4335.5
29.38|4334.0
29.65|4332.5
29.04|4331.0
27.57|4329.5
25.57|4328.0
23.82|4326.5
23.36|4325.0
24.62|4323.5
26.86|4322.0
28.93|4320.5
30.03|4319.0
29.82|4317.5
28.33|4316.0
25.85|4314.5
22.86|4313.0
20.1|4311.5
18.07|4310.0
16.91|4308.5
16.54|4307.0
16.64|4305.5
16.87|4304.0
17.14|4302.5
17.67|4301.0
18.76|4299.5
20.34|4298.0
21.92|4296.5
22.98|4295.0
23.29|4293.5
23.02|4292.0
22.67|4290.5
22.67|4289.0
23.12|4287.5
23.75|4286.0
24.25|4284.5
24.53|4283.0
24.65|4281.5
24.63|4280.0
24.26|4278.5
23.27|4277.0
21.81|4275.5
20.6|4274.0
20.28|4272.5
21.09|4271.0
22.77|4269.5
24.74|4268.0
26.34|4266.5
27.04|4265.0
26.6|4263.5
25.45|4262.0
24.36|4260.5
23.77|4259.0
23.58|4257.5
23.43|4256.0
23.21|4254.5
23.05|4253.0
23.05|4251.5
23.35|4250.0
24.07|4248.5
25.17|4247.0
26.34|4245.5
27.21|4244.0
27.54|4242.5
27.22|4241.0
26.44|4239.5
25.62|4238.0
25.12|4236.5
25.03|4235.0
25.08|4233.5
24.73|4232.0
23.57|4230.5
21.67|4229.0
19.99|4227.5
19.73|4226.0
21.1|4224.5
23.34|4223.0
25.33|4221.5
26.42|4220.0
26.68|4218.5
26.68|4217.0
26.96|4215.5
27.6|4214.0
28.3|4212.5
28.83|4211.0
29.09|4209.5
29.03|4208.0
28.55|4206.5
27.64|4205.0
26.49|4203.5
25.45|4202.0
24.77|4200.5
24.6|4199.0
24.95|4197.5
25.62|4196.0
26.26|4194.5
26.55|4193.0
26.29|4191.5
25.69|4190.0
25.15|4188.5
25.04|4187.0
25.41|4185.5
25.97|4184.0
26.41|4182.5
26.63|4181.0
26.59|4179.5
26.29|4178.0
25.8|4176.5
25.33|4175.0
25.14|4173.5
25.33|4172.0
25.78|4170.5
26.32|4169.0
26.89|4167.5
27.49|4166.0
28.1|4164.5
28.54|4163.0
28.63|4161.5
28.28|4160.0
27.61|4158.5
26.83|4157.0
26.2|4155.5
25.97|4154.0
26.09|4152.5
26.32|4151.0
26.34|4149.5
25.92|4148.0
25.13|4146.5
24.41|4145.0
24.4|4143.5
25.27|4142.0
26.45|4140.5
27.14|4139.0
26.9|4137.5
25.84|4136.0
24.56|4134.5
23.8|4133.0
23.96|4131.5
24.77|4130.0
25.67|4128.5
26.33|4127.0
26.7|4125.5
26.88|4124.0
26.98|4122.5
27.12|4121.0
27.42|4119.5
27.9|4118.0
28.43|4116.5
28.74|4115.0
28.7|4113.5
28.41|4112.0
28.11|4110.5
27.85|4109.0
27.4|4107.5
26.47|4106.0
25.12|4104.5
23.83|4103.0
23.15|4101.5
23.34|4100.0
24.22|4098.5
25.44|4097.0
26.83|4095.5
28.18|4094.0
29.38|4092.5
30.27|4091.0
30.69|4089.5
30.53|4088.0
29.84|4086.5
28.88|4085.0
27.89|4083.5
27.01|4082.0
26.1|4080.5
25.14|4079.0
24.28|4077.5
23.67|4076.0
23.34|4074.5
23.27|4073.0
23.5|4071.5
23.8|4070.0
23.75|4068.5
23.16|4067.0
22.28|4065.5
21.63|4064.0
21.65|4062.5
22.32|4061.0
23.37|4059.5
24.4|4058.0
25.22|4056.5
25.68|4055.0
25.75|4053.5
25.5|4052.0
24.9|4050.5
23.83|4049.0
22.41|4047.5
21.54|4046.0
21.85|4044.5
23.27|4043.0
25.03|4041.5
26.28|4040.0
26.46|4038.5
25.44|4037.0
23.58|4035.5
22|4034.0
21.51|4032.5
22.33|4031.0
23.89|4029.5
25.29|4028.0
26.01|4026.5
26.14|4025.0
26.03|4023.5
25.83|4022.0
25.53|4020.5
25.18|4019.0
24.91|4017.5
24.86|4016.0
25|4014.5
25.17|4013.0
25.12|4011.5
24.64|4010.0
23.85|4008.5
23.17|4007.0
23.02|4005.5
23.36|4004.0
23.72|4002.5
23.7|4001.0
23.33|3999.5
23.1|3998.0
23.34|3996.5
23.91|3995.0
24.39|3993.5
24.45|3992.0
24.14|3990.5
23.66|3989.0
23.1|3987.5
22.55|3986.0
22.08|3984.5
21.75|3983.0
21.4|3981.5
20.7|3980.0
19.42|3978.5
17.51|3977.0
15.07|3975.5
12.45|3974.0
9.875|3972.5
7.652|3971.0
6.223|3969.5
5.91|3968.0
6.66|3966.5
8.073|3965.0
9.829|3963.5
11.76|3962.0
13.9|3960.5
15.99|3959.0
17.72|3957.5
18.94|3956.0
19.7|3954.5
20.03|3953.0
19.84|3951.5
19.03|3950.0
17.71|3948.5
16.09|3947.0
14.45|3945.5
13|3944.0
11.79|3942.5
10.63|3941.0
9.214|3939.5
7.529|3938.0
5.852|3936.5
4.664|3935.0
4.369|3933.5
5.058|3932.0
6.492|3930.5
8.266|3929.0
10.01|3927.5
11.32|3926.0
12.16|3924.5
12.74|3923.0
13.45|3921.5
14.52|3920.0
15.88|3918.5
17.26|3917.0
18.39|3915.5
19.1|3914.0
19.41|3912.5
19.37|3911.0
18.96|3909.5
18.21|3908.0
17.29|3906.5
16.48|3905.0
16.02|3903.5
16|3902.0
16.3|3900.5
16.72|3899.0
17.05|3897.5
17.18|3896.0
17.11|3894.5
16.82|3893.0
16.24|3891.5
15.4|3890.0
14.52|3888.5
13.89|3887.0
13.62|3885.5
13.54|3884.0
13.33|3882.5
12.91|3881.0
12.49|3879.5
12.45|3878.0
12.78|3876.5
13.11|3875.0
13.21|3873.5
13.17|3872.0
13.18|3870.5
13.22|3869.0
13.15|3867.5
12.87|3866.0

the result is 0.15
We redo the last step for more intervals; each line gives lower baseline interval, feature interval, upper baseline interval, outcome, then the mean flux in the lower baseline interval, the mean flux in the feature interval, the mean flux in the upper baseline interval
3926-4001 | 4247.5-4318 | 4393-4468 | 0.13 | 15.2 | 22.6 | 30.4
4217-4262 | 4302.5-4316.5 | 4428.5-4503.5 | 0.32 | 24.4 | 19.9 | 32.1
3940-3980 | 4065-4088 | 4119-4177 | -0.17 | 13.9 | 25.3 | 26.2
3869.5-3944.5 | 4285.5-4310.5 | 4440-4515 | 0.30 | 13.6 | 20.1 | 32.7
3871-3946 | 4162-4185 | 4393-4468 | -0.19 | 13.6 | 26.5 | 30.4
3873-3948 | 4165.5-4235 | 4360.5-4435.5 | -0.14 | 13.7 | 25.7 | 28.6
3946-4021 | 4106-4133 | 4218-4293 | -0.24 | 19.4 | 27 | 24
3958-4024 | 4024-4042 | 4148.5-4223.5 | -0.15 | 19.9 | 24.5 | 26.5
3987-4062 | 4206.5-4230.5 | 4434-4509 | 0.10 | 24.2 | 25.4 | 32.5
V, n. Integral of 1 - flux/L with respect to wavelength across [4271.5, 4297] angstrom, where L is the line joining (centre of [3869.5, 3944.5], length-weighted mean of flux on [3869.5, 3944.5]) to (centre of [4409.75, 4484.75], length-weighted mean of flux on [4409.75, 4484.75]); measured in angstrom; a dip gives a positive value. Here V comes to 2.88 angstrom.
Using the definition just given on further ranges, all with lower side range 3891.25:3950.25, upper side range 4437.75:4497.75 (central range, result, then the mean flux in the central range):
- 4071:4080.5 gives -2.5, 24.1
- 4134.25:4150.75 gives -3.5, 25.7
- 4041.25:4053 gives -3.5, 23.5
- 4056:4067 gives -2.6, 22.9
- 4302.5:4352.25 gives 3.9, 25.2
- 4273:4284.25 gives 1.0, 23.4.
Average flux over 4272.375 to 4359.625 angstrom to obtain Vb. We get 24.4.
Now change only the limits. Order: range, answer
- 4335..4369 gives 27.9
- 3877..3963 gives 14.3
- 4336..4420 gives 27.7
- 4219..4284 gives 24.1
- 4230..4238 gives 24.8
